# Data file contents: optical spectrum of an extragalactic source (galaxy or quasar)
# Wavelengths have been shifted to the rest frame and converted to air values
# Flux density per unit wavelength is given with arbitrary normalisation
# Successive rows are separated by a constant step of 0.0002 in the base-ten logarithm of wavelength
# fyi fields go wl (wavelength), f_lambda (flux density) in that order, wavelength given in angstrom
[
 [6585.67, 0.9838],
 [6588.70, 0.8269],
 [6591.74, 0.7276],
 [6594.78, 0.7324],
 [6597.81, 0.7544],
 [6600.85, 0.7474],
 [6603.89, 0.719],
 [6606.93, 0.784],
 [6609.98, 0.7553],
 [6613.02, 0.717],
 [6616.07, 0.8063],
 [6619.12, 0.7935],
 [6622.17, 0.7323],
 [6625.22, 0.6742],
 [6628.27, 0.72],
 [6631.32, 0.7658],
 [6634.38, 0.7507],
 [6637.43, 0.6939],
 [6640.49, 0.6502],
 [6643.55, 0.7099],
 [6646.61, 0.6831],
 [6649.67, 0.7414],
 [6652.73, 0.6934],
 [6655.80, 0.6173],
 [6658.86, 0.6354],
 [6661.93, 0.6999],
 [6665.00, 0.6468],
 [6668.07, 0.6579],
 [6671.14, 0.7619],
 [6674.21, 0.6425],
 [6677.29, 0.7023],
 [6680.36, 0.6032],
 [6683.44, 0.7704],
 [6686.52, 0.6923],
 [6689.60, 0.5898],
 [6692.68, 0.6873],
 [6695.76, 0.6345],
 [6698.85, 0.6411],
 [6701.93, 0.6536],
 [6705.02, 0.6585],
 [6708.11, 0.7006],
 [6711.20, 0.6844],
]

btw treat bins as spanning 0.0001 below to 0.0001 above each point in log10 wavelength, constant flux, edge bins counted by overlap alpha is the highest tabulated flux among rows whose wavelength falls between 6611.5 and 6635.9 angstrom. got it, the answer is 0.8063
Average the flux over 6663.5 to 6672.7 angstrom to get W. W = 0.689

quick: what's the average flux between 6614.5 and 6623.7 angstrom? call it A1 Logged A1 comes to 0.776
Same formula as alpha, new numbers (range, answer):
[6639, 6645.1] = 0.7099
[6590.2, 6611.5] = 0.784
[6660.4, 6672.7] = 0.7619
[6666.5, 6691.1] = 0.7704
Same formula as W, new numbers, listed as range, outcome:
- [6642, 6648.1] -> 0.696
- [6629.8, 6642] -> 0.715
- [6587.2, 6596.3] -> 0.762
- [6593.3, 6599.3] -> 0.744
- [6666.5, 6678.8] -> 0.691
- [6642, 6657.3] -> 0.689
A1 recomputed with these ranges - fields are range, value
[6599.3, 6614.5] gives 0.745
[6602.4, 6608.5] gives 0.751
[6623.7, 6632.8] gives 0.72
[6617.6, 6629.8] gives 0.73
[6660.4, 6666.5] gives 0.673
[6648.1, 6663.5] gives 0.677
